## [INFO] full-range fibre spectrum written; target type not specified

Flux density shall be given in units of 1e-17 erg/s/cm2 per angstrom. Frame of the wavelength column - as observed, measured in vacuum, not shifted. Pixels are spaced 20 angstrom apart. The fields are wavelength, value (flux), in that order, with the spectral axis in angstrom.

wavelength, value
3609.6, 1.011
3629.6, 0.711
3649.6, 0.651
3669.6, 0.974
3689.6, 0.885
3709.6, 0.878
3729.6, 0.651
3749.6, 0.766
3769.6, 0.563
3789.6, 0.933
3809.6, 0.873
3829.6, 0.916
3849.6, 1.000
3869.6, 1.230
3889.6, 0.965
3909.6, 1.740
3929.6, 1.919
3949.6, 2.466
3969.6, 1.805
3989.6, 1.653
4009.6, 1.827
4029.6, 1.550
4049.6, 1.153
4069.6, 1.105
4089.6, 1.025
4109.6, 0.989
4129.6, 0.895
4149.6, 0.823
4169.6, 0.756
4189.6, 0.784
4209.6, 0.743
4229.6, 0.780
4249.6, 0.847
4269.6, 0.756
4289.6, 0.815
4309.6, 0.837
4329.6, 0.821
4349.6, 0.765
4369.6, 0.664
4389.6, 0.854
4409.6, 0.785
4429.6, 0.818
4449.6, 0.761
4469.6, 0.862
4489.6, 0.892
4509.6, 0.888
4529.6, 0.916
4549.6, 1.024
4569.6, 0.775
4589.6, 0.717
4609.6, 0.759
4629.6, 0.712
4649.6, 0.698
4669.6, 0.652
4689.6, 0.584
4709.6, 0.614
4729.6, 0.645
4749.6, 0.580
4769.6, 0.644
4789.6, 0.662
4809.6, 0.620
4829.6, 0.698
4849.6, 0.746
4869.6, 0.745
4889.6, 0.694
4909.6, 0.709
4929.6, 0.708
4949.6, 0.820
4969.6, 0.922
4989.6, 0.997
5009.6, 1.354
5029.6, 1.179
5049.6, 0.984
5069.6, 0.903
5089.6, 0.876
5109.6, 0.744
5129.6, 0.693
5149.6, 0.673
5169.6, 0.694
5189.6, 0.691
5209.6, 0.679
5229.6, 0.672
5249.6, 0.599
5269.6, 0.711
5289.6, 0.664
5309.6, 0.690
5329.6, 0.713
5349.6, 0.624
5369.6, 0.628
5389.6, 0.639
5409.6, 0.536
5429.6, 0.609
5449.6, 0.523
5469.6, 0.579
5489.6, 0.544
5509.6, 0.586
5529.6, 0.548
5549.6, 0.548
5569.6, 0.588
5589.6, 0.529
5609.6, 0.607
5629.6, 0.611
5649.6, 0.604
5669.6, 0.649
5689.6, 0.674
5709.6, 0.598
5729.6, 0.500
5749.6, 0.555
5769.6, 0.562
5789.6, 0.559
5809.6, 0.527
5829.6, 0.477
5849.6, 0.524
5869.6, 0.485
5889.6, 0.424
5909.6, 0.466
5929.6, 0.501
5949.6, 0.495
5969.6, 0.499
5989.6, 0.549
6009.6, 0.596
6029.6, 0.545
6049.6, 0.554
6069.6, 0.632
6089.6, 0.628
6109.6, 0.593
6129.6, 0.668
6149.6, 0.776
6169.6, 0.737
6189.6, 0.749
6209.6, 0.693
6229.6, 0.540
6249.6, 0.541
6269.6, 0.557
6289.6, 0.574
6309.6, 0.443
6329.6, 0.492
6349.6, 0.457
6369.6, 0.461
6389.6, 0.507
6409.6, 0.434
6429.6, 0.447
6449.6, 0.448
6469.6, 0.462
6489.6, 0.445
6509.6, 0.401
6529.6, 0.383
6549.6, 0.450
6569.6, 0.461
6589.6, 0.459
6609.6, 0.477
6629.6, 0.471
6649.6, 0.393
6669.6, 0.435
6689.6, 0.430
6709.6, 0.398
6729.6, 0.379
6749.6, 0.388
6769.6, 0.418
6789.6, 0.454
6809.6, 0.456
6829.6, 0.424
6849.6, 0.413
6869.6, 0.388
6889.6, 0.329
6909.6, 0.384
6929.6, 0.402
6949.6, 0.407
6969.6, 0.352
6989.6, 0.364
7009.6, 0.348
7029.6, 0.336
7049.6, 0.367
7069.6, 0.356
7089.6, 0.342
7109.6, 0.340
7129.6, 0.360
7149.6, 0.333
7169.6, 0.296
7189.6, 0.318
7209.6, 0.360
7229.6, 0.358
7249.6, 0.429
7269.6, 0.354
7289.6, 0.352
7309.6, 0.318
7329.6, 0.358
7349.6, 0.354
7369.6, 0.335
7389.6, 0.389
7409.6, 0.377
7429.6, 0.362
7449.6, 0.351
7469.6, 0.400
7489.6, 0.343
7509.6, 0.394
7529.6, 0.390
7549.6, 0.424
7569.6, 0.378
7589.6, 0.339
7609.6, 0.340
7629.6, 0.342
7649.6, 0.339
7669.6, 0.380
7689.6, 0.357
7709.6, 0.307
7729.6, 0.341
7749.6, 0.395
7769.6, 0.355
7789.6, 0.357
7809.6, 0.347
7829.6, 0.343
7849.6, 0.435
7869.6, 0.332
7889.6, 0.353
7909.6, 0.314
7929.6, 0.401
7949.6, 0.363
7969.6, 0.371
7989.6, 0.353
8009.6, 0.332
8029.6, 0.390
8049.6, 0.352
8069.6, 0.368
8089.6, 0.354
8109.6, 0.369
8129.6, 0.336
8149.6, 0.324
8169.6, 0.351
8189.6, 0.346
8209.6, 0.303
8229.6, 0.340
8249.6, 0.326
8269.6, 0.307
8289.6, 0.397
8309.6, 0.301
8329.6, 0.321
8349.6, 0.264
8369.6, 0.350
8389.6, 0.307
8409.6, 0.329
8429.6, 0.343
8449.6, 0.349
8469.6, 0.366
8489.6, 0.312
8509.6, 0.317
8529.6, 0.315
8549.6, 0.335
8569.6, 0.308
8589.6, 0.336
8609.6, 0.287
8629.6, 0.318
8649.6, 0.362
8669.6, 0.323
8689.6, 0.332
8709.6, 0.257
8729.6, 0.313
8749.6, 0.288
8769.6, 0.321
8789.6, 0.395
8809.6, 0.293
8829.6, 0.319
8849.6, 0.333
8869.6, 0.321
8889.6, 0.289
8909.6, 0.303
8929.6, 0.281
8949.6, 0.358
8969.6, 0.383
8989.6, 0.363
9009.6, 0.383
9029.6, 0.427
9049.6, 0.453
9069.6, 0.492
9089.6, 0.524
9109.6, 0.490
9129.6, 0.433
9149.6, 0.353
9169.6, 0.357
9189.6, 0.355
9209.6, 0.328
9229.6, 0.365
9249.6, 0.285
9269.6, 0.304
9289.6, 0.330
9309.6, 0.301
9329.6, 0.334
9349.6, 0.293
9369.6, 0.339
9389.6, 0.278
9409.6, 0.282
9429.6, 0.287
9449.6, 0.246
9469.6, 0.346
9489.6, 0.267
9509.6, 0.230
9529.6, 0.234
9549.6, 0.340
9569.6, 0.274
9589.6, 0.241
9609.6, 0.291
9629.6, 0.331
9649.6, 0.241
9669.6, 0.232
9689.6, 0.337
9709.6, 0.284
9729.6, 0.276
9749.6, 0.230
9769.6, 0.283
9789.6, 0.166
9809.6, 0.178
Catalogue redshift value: 2.24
